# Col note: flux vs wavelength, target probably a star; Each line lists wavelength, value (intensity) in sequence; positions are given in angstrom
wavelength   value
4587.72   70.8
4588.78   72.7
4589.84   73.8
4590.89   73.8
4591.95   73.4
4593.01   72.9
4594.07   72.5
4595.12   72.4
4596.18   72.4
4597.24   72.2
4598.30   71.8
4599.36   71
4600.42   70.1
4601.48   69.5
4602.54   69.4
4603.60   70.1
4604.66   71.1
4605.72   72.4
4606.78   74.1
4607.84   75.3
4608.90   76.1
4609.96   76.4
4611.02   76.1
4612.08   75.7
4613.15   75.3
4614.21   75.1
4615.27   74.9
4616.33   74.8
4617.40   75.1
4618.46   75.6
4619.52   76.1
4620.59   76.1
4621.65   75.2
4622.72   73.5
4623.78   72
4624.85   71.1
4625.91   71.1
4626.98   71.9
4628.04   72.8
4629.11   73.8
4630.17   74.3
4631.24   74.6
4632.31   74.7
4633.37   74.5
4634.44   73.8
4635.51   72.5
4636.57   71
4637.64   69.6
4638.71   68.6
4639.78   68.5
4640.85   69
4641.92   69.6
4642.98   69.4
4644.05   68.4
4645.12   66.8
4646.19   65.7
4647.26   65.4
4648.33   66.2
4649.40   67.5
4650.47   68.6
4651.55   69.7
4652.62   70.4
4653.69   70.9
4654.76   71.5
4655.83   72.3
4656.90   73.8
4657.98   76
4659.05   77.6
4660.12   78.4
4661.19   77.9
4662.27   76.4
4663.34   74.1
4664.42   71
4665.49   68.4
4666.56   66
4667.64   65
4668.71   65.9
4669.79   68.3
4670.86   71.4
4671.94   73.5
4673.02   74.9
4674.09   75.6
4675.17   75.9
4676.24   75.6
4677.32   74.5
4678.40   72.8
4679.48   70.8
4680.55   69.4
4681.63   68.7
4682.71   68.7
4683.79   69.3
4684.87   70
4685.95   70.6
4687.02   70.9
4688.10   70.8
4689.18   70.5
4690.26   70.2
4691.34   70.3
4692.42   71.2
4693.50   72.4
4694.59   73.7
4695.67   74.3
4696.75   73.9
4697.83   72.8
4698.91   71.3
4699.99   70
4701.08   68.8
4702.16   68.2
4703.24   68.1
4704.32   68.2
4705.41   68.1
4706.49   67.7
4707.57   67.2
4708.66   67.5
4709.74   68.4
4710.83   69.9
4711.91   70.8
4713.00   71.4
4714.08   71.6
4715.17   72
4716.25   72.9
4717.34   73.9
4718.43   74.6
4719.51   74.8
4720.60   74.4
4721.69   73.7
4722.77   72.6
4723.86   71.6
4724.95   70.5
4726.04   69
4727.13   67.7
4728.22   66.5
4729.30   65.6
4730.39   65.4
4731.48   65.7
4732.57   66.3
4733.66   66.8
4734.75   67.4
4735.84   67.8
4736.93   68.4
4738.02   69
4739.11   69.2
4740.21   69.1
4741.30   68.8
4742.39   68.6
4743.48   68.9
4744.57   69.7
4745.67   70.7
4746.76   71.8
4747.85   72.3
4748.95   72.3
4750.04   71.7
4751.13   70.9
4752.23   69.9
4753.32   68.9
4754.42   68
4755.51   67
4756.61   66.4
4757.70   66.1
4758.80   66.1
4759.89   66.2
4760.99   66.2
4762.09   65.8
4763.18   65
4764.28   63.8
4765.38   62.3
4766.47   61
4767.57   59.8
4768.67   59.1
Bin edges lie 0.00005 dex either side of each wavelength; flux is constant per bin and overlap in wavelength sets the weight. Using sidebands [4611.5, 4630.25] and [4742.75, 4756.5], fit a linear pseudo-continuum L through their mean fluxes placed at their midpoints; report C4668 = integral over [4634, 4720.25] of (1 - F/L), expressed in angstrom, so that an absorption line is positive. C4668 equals 1.7 angstrom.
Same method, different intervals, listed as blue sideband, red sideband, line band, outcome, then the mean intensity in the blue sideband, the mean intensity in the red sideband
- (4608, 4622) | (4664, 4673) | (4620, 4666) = 0.2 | 75.6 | 69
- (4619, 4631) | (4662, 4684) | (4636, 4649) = 0.8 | 73.4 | 71.2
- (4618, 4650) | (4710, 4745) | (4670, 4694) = -0.4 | 71.3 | 69.8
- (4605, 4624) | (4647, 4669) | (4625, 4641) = 0.3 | 75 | 71.2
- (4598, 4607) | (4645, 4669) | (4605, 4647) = -1.1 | 70.9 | 70.8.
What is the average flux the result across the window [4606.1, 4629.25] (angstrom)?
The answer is 74.5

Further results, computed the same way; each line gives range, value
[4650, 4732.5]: 71.1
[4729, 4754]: 68.9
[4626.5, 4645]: 71.5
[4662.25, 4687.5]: 71.1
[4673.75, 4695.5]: 71.6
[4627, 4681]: 71.5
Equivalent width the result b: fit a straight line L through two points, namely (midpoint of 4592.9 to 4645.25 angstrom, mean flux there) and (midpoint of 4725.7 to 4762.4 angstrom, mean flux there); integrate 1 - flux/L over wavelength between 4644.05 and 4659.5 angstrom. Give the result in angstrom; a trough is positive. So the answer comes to 0.3 angstrom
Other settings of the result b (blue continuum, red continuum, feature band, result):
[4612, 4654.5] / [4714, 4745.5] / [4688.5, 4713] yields 0.0 angstrom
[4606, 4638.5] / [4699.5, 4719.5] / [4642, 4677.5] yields 0.5 angstrom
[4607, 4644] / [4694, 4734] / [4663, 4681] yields 0.1 angstrom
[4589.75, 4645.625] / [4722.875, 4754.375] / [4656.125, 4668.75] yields -0.3 angstrom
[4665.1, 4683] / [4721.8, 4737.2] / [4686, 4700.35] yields -0.4 angstrom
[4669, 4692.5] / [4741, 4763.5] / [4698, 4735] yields 0.2 angstrom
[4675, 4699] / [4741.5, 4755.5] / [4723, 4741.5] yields 0.7 angstrom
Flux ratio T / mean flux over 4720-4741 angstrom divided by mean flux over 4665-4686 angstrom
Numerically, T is 0.97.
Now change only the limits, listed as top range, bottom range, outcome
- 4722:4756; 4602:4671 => 0.96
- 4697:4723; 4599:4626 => 0.96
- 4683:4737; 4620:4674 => 0.98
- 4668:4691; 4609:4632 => 0.96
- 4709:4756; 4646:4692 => 0.98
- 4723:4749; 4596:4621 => 0.93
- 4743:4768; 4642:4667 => 0.95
